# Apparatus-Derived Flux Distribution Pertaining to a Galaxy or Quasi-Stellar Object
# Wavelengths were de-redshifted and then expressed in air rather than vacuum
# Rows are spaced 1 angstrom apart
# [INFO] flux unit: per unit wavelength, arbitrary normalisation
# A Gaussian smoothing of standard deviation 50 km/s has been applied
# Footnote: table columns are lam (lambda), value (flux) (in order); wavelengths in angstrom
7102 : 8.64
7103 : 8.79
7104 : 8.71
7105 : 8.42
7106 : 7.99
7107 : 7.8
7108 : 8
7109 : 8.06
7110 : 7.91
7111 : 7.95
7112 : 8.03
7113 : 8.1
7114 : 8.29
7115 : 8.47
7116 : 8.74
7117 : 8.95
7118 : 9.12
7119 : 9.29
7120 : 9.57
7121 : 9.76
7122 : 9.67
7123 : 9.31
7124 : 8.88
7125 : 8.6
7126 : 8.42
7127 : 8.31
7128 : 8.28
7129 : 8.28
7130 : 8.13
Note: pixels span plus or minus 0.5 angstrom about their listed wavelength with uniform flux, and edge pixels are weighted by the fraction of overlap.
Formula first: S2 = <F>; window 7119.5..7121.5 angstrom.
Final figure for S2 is 9.66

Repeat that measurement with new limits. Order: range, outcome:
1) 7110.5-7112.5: 7.99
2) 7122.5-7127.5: 8.7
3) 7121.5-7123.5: 9.49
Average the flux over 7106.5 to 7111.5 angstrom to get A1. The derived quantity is 7.94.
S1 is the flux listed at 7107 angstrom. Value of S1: 7.8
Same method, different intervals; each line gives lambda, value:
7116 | 8.74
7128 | 8.28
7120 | 9.57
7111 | 7.95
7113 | 8.1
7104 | 8.71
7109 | 8.06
